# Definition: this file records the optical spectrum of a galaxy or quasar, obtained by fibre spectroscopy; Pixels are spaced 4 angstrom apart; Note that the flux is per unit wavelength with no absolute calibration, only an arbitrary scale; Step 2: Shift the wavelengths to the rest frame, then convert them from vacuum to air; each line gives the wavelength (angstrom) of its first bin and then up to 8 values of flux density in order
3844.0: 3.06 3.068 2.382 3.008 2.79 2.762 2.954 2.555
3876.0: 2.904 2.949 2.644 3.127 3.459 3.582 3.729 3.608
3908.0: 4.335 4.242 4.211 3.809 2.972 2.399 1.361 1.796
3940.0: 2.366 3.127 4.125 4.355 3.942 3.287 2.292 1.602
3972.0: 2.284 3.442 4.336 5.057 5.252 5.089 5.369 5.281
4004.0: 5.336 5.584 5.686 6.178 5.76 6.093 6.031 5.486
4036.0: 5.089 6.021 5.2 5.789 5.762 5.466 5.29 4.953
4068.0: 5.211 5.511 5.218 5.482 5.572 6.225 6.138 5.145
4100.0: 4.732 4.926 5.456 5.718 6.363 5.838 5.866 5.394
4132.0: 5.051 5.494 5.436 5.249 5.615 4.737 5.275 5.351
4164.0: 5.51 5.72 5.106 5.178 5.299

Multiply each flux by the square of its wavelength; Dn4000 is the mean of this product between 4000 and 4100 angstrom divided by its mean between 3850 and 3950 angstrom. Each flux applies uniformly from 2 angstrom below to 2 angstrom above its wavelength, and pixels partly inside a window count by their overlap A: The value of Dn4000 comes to 1.94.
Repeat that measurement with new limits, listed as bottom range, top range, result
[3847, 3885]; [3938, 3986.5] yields 1.27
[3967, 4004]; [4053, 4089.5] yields 1.31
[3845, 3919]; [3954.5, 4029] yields 1.50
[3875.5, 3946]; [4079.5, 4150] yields 1.95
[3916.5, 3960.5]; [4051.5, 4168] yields 1.92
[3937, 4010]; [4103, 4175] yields 1.48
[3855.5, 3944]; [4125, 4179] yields 1.97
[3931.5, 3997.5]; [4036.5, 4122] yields 1.66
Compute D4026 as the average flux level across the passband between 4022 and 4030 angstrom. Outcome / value 6.06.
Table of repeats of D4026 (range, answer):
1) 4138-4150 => 5.43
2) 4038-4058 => 5.65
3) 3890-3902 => 3.59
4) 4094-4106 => 4.93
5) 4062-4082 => 5.28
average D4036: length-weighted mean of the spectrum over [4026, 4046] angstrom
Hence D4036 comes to 5.57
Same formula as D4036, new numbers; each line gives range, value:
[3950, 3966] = 3.47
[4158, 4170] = 5.53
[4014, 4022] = 5.97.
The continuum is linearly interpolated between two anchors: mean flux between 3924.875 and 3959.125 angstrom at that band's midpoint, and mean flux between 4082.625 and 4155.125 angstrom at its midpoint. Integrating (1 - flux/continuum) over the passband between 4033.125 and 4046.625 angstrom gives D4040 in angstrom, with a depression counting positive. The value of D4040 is -3.4 angstrom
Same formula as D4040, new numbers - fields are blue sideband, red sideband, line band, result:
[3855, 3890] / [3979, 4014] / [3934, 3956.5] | 5.50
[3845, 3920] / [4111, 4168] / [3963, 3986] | 4.90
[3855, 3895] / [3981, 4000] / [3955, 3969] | 5.50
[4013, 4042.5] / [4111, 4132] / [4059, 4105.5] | 3.26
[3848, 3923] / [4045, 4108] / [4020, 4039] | -3.15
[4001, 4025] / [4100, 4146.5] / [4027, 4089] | 1.53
